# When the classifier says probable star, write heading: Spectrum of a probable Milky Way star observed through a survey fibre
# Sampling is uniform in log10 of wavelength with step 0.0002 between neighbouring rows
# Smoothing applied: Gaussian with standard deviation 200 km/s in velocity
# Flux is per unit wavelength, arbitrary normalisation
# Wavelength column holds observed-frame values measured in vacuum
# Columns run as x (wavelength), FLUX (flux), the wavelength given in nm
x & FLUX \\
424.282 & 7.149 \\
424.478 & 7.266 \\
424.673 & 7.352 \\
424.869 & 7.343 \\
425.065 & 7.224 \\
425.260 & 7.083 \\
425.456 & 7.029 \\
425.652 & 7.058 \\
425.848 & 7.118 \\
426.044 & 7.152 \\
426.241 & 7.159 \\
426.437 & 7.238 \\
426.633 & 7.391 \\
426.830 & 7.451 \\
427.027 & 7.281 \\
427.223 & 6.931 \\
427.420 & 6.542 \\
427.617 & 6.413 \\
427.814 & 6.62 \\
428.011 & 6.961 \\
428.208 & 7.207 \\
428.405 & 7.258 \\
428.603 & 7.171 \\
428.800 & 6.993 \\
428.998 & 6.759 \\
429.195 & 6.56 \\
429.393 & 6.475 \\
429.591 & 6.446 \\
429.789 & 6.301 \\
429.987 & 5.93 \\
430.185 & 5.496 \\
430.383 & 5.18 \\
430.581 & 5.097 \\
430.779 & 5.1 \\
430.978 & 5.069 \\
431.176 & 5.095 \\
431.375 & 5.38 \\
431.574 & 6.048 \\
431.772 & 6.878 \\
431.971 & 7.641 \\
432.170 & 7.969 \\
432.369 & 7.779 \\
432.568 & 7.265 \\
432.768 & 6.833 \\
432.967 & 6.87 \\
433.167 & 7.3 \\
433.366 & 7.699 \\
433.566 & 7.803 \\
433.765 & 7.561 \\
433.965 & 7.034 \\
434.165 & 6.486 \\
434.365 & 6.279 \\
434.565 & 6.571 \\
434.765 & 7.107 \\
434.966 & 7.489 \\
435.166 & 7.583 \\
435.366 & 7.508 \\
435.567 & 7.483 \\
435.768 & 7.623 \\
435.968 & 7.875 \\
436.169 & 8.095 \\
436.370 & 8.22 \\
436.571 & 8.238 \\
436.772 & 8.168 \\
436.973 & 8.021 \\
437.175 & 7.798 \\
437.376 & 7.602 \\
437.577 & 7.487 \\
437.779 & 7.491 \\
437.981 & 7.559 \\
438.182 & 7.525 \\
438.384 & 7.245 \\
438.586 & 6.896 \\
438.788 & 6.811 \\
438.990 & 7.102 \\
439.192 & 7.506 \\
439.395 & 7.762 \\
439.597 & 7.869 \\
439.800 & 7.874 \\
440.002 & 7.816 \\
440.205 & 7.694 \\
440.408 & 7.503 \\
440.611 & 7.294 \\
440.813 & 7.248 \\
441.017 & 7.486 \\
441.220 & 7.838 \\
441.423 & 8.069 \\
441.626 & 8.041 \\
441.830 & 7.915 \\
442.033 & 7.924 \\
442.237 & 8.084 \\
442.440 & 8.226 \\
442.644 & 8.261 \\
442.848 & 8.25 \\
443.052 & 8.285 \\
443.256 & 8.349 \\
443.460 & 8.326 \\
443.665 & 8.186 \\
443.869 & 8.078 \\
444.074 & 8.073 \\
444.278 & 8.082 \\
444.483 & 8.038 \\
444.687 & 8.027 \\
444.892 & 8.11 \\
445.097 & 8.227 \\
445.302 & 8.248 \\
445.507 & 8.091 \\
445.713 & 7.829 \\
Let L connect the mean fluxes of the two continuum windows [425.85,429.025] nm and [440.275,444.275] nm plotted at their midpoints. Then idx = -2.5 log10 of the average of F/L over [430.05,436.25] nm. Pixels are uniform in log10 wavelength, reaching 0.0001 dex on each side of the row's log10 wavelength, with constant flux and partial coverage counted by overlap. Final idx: 0.09 mag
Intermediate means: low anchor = 7.04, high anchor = 7.97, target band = 6.81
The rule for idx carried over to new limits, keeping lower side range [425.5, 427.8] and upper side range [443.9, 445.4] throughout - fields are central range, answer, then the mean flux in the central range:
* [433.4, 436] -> 0.04 mag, 7.26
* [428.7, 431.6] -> 0.23 mag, 5.86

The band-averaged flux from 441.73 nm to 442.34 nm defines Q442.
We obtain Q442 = 7.99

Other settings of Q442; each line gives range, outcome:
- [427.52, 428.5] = 6.89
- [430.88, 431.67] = 5.39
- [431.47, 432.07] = 6.85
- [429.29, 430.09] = 6.28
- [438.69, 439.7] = 7.41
